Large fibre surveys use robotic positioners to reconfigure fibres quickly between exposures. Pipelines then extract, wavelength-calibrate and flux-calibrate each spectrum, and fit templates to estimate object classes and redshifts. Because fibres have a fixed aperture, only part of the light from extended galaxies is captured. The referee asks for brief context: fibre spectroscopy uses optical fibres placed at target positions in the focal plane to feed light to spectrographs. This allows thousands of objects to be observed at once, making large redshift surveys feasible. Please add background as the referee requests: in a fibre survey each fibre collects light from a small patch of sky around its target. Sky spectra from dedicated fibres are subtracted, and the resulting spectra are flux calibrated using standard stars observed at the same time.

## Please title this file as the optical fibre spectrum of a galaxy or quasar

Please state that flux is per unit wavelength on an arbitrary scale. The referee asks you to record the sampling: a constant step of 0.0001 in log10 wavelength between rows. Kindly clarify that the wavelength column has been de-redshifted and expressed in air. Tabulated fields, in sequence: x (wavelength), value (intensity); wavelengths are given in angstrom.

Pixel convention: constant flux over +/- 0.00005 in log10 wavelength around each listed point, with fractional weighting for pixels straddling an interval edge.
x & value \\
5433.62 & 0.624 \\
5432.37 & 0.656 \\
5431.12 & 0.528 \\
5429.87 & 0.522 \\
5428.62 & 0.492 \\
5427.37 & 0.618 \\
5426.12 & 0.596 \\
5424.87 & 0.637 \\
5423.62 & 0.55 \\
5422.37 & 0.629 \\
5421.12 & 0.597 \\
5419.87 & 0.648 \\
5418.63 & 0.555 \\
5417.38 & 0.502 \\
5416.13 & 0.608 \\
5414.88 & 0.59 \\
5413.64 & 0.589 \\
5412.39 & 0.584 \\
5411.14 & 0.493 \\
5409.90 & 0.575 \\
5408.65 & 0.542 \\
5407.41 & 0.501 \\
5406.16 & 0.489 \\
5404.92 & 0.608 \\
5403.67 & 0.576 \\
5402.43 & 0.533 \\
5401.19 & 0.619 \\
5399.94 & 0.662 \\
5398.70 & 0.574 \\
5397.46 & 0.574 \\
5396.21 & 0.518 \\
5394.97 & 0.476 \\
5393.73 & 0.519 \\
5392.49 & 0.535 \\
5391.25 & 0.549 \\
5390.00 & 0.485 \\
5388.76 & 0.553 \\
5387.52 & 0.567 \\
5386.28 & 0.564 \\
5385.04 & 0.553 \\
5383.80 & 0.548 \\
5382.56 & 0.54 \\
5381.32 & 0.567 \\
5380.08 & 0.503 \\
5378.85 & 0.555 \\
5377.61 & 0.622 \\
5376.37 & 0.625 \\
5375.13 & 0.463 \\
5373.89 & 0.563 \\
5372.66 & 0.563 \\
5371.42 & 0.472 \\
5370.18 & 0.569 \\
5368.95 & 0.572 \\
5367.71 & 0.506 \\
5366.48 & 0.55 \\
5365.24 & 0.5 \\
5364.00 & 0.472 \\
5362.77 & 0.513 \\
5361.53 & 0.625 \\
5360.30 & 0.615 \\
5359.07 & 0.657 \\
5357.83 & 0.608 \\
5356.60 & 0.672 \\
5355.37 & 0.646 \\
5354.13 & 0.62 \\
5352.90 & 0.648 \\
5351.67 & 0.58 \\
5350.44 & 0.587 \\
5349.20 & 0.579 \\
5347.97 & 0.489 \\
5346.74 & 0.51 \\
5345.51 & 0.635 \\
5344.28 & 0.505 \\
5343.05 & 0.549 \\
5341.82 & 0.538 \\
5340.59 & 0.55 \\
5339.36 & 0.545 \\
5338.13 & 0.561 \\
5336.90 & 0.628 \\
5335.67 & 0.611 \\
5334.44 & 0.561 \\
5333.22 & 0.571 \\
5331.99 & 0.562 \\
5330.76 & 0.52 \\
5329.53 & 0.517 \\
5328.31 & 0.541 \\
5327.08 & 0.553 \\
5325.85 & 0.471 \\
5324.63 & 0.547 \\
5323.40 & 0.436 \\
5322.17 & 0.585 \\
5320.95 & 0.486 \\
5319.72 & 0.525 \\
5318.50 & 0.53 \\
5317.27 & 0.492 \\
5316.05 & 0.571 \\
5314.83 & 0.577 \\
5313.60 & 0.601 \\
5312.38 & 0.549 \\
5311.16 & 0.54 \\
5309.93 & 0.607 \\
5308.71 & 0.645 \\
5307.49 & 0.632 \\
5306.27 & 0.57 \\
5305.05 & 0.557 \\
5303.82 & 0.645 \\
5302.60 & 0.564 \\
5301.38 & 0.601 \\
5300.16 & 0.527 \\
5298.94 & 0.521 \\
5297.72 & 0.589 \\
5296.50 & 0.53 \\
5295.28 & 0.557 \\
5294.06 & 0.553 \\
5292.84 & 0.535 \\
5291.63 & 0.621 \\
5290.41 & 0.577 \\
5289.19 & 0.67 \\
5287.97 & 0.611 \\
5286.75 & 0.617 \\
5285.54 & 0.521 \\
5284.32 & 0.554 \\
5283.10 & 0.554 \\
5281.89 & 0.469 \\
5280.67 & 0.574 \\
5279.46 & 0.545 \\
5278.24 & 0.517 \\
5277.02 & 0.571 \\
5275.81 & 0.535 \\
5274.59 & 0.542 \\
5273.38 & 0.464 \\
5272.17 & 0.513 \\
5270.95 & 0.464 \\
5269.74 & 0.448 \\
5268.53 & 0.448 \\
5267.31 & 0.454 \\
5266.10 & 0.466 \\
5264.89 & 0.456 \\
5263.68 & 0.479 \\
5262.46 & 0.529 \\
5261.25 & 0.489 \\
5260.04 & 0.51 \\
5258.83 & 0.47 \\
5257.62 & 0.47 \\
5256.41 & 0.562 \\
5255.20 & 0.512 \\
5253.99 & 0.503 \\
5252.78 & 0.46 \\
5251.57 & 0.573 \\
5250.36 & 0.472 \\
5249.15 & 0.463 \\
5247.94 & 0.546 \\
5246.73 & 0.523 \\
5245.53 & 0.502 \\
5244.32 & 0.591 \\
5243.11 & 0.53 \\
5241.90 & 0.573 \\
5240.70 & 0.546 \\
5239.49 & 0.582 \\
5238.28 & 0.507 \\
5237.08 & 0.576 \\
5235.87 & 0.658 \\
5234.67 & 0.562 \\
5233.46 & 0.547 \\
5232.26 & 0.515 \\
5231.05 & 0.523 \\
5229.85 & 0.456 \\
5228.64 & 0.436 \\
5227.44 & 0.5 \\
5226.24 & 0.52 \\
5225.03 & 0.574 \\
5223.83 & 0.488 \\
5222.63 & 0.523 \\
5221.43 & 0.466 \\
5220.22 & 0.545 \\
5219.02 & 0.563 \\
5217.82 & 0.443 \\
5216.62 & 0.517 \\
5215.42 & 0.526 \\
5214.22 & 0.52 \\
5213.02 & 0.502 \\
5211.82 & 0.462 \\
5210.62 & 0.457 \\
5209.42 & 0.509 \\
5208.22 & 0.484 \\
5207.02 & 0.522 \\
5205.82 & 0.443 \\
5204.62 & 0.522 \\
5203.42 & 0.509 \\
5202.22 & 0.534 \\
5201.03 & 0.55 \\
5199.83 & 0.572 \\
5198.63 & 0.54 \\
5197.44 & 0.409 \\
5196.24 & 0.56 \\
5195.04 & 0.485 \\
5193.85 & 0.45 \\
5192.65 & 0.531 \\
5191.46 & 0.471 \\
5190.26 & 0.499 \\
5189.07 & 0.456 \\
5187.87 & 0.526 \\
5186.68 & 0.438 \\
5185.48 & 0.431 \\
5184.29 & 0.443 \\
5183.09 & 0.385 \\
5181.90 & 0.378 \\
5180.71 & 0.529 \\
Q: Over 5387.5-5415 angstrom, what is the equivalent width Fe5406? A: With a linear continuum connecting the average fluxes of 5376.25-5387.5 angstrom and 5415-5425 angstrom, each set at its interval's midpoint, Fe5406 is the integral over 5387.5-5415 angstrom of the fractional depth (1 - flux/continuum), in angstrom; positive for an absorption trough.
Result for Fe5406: 1.1 angstrom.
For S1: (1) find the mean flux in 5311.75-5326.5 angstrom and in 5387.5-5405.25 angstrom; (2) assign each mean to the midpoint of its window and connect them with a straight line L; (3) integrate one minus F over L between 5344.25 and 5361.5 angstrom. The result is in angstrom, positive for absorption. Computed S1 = -1.88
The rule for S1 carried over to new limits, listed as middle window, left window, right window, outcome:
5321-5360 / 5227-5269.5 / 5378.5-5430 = -1.83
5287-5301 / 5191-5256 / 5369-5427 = -1.04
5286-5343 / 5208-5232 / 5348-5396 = -2.65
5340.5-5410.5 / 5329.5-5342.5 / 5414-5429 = 1.69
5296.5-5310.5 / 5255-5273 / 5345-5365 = -1.45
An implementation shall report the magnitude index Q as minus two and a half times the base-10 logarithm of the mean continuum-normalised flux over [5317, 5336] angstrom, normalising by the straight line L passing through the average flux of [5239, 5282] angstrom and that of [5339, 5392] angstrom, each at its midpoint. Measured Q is 0.02 mag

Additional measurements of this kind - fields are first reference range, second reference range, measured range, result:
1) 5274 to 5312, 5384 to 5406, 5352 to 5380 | -0.03 mag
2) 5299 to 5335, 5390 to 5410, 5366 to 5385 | 0.01 mag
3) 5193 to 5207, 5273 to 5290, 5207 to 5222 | 0.03 mag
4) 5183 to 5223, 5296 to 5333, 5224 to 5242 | -0.05 mag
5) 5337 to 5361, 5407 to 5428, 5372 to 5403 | 0.05 mag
